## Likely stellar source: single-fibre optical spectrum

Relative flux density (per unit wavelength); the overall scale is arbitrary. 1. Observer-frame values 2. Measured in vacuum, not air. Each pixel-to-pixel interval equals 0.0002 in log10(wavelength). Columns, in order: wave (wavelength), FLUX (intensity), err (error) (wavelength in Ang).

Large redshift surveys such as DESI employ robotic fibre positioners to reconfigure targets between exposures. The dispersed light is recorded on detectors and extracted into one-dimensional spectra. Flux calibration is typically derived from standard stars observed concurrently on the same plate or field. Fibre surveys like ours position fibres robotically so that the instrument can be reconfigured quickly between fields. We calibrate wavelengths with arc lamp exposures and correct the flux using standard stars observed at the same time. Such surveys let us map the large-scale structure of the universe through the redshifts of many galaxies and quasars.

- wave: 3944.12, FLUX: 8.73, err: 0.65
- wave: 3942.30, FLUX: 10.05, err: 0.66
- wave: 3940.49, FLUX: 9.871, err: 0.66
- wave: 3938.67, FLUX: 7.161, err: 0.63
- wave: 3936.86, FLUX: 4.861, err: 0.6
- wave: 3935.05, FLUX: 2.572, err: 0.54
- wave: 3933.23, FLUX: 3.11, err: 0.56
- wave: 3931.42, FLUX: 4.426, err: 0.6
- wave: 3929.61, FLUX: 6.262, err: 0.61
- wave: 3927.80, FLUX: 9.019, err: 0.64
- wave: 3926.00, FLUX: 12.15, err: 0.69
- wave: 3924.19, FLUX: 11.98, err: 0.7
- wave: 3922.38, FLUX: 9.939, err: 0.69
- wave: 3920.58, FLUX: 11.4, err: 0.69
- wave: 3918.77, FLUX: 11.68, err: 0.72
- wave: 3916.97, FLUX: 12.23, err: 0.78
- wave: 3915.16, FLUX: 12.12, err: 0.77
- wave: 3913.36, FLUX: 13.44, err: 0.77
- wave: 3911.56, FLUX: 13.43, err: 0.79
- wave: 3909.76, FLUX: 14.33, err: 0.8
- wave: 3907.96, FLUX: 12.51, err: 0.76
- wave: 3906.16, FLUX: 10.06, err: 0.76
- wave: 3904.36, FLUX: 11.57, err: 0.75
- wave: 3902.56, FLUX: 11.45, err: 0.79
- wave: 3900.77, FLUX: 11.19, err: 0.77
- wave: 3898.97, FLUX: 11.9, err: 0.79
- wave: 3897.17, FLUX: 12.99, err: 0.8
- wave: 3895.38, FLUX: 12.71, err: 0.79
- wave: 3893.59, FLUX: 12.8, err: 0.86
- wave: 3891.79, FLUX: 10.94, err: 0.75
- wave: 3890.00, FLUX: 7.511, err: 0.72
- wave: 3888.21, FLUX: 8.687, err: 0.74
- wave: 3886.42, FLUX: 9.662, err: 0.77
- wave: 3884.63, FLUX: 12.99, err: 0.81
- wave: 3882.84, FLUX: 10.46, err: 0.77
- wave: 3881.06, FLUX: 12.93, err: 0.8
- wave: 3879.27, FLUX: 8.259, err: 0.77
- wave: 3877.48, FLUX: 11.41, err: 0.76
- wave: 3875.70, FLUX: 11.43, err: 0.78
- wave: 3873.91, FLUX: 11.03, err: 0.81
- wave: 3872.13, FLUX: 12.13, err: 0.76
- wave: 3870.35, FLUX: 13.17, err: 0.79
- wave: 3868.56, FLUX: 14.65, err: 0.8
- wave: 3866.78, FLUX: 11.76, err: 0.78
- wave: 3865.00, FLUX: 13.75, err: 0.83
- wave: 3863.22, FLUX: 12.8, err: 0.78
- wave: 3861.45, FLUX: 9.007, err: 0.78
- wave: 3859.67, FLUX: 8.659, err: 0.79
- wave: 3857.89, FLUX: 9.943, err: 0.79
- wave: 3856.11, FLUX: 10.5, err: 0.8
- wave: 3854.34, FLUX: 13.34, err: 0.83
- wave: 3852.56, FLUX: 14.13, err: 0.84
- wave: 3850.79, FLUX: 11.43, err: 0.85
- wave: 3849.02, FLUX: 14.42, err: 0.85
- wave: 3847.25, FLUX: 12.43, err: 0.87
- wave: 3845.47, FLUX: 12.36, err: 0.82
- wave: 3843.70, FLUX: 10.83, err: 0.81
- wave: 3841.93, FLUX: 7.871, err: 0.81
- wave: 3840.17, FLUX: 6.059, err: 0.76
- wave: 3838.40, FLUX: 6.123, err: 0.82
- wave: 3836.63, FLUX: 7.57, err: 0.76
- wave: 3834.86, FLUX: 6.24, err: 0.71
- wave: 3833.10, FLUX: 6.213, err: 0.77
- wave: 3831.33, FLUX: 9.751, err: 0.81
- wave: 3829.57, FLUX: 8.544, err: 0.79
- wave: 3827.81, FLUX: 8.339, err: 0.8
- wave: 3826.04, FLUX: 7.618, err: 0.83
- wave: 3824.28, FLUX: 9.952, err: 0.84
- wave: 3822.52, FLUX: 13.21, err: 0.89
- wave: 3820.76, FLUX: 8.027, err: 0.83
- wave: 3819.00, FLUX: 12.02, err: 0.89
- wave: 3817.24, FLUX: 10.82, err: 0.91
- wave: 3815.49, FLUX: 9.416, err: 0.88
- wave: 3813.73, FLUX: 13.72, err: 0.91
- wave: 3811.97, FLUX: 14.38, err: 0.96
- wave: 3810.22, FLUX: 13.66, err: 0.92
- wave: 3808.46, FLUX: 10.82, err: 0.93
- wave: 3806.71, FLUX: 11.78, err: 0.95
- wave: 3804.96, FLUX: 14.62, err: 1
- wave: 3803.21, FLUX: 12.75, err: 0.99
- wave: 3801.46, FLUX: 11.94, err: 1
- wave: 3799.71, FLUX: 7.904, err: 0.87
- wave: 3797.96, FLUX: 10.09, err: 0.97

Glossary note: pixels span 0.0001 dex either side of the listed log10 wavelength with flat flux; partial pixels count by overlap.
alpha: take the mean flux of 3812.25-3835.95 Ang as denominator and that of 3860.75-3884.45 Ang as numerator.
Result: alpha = 1.2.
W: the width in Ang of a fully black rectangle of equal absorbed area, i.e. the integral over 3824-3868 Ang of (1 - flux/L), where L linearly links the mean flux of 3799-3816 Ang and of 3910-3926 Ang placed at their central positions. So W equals 7.8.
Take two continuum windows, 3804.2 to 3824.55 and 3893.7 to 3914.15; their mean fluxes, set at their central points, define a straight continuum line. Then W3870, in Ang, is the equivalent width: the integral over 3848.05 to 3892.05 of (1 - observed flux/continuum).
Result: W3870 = 2.8 Ang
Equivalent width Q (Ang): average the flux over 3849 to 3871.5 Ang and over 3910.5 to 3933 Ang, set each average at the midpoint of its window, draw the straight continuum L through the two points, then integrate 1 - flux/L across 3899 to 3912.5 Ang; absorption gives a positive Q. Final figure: -1.5 Ang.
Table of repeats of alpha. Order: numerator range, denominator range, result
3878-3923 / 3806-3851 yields 1.14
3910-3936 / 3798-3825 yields 0.83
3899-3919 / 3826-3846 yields 1.51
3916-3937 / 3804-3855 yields 0.80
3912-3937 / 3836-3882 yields 0.82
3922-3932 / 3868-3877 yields 0.73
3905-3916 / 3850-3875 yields 1.06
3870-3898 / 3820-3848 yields 1.27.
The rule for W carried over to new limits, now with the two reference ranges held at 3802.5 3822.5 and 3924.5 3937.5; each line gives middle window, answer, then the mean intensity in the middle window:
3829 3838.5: 3.1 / 7.47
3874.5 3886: -3.1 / 11.2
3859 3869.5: -2.5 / 11.8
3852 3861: -1.0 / 11.1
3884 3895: -2.8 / 10.5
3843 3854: -2.5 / 12.7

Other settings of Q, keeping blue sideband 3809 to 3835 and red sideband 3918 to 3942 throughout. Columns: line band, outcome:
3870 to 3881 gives -2.5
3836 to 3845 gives 1.8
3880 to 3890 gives -1.8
